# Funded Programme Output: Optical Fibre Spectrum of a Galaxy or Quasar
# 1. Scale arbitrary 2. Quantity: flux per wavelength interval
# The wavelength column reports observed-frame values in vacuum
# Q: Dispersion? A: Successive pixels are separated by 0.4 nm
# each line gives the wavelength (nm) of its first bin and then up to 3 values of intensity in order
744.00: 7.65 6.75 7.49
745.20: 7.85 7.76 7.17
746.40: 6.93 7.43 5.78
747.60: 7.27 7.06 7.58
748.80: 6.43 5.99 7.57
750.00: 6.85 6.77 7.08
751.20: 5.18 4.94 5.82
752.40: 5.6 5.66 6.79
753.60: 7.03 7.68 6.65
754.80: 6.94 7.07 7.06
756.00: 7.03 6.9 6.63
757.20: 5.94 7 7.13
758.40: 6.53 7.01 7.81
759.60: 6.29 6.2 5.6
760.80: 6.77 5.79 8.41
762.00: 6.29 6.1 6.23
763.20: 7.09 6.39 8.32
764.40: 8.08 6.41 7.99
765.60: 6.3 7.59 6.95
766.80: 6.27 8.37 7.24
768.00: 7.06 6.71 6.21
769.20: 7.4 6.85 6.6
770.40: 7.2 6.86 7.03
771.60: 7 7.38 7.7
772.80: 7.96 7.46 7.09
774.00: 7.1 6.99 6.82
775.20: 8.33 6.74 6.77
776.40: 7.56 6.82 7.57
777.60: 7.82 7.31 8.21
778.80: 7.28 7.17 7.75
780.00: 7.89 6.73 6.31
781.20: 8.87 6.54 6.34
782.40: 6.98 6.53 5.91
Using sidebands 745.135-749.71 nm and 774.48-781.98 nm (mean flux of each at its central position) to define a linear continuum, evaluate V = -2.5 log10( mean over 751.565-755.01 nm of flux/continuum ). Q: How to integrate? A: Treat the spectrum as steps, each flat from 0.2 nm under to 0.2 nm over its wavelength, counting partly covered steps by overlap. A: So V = 0.11 mag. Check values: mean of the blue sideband 7.04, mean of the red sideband 7.33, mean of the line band 6.41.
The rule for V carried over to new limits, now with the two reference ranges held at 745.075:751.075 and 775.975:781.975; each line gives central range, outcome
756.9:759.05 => 0.06 mag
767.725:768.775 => 0.07 mag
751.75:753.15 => 0.22 mag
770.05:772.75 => 0.01 mag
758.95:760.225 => 0.06 mag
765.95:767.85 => -0.01 mag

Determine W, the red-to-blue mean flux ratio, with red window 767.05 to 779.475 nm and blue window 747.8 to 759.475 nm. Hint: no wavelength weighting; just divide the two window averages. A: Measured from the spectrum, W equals 1.1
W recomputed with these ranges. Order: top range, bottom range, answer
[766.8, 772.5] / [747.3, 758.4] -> 1.06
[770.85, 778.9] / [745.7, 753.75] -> 1.12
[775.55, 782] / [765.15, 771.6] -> 1.04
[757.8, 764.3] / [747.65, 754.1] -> 1.04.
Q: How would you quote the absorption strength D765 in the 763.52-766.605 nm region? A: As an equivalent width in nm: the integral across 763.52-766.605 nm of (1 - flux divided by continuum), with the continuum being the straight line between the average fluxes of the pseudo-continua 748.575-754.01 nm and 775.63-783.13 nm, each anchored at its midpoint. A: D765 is -0.24 nm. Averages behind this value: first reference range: 6.35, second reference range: 7.21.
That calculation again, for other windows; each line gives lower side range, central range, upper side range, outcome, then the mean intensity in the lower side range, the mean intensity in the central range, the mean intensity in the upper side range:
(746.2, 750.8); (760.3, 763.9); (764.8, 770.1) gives 0.20 nm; 6.89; 6.59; 7.03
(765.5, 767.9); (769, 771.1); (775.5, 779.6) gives 0.07 nm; 7.15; 6.98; 7.36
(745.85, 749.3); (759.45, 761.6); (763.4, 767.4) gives 0.25 nm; 6.87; 6.34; 7.27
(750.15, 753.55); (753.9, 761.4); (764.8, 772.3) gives -0.41 nm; 6.04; 6.73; 7.05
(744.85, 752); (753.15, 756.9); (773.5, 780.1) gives -0.04 nm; 6.79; 6.99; 7.36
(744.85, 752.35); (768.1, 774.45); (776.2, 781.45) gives 0.17 nm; 6.74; 7.1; 7.47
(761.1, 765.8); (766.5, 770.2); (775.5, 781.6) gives 0.07 nm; 6.97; 6.97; 7.37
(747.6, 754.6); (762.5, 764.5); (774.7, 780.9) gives -0.06 nm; 6.53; 7.12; 7.34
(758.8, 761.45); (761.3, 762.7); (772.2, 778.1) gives -0.04 nm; 6.49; 6.8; 7.34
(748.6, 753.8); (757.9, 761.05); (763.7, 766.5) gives 0.13 nm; 6.29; 6.64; 7.36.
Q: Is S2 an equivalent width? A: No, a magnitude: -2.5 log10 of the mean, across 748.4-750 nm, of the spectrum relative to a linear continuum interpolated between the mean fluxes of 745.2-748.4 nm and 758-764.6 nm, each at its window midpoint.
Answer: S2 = 0.04 mag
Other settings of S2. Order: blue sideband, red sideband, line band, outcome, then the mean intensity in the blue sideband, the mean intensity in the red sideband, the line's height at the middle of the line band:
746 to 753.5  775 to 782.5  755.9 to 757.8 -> 0.004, 6.51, 7.32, 6.71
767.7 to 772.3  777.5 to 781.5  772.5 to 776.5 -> -0.011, 6.96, 7.5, 7.22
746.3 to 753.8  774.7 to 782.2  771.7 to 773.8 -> -0.051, 6.51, 7.31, 7.15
